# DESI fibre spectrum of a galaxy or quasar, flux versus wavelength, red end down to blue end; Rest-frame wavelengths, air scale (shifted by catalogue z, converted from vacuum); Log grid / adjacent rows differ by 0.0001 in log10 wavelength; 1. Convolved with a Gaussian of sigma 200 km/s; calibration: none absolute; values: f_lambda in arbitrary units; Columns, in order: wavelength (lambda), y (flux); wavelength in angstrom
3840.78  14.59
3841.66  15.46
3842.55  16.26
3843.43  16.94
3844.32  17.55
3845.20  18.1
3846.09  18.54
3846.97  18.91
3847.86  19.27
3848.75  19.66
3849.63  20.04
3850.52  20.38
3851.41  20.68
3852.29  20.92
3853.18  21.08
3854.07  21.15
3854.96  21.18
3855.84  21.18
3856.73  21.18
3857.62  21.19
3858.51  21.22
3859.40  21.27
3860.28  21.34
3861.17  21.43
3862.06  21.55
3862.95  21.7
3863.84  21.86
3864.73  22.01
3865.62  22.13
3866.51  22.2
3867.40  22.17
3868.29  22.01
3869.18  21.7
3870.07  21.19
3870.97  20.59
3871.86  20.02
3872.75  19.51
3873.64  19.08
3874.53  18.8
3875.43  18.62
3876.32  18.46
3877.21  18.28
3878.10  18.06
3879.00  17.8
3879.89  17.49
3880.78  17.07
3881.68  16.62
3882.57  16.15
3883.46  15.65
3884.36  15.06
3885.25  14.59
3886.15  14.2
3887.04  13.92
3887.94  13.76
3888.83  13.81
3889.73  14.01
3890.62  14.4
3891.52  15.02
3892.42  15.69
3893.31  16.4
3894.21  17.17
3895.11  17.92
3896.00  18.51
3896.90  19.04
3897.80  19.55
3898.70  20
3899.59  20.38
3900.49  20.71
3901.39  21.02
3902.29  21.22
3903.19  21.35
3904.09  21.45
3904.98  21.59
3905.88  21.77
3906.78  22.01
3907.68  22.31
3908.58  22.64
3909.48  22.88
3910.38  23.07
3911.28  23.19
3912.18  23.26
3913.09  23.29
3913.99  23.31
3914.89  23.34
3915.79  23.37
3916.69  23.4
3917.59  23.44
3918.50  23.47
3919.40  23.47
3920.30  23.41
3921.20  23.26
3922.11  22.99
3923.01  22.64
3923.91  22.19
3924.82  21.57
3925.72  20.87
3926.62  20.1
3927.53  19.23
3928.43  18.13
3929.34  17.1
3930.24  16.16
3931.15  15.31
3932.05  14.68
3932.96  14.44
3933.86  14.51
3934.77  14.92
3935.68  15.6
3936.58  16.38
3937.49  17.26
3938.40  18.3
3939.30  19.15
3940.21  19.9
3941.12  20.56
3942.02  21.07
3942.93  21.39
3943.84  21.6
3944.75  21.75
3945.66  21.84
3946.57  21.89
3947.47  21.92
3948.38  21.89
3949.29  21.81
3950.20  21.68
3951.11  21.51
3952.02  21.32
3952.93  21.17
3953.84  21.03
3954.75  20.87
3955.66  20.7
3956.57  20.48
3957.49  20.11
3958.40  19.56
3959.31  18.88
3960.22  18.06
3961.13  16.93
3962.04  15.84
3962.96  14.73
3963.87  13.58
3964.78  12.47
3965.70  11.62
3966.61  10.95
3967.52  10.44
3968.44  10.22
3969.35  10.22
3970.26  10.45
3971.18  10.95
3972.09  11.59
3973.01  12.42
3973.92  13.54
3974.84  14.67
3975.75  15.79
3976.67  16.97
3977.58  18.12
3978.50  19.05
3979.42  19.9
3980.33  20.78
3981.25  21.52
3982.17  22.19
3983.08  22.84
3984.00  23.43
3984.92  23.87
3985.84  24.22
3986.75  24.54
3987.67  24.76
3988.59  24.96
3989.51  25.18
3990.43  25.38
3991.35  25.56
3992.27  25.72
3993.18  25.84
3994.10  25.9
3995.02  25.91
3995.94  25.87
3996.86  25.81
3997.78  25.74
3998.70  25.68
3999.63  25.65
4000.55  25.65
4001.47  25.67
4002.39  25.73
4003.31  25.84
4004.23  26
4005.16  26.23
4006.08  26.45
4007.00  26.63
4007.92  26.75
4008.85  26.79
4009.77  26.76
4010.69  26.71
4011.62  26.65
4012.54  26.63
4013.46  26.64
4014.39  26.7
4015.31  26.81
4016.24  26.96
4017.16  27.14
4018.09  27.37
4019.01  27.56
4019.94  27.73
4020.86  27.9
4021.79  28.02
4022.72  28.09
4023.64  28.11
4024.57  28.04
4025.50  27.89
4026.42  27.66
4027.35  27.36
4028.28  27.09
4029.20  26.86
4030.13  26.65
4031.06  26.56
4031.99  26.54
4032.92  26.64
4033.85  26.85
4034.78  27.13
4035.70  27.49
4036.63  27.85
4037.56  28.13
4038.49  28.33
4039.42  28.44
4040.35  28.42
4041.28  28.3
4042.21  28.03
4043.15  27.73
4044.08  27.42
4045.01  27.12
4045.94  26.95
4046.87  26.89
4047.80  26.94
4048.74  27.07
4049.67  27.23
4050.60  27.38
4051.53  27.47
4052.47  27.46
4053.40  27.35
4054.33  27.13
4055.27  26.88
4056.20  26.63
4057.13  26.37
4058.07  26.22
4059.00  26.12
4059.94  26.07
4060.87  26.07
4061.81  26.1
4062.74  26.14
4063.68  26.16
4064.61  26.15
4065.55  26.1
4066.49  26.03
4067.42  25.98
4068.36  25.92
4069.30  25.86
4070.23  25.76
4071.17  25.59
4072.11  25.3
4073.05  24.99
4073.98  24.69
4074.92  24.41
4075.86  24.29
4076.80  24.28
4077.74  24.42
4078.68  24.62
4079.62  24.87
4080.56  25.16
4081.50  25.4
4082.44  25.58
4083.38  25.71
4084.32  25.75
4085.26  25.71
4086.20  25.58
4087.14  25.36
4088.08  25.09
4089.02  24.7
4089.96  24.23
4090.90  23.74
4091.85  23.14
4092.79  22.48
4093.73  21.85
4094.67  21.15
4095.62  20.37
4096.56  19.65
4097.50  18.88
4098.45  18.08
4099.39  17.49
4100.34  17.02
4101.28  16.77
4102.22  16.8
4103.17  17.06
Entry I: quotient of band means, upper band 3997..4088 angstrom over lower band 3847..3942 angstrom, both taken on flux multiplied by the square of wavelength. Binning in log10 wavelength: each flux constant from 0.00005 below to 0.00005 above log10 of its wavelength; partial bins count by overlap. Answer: 1.46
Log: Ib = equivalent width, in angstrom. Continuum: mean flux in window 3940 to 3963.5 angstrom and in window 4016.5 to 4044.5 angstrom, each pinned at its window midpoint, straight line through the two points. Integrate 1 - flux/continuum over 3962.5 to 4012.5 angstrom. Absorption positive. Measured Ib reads 5.6 angstrom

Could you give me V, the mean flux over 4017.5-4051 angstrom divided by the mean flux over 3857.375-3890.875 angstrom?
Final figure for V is 1.47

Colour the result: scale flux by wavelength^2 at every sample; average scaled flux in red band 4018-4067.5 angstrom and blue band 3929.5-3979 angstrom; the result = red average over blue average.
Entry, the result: 1.65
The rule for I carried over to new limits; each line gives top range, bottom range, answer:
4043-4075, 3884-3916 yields 1.48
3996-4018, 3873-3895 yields 1.72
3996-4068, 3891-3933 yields 1.39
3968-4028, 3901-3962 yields 1.19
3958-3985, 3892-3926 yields 0.76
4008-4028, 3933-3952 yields 1.44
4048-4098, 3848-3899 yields 1.47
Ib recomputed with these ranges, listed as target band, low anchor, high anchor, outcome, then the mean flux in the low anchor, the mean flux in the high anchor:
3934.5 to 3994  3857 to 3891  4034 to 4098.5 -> 8.0 angstrom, 18.7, 25.6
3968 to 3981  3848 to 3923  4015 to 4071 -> 5.0 angstrom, 20.1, 27.1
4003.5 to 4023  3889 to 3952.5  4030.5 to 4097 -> -2.5 angstrom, 20.1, 25.8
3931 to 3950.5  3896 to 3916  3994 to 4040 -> 3.6 angstrom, 21.8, 26.9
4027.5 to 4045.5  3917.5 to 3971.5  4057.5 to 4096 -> -3.5 angstrom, 18.4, 25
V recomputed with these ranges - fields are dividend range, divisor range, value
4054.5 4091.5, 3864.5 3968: 1.33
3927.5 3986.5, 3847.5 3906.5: 0.93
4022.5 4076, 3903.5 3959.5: 1.30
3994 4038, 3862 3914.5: 1.39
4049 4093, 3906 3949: 1.24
